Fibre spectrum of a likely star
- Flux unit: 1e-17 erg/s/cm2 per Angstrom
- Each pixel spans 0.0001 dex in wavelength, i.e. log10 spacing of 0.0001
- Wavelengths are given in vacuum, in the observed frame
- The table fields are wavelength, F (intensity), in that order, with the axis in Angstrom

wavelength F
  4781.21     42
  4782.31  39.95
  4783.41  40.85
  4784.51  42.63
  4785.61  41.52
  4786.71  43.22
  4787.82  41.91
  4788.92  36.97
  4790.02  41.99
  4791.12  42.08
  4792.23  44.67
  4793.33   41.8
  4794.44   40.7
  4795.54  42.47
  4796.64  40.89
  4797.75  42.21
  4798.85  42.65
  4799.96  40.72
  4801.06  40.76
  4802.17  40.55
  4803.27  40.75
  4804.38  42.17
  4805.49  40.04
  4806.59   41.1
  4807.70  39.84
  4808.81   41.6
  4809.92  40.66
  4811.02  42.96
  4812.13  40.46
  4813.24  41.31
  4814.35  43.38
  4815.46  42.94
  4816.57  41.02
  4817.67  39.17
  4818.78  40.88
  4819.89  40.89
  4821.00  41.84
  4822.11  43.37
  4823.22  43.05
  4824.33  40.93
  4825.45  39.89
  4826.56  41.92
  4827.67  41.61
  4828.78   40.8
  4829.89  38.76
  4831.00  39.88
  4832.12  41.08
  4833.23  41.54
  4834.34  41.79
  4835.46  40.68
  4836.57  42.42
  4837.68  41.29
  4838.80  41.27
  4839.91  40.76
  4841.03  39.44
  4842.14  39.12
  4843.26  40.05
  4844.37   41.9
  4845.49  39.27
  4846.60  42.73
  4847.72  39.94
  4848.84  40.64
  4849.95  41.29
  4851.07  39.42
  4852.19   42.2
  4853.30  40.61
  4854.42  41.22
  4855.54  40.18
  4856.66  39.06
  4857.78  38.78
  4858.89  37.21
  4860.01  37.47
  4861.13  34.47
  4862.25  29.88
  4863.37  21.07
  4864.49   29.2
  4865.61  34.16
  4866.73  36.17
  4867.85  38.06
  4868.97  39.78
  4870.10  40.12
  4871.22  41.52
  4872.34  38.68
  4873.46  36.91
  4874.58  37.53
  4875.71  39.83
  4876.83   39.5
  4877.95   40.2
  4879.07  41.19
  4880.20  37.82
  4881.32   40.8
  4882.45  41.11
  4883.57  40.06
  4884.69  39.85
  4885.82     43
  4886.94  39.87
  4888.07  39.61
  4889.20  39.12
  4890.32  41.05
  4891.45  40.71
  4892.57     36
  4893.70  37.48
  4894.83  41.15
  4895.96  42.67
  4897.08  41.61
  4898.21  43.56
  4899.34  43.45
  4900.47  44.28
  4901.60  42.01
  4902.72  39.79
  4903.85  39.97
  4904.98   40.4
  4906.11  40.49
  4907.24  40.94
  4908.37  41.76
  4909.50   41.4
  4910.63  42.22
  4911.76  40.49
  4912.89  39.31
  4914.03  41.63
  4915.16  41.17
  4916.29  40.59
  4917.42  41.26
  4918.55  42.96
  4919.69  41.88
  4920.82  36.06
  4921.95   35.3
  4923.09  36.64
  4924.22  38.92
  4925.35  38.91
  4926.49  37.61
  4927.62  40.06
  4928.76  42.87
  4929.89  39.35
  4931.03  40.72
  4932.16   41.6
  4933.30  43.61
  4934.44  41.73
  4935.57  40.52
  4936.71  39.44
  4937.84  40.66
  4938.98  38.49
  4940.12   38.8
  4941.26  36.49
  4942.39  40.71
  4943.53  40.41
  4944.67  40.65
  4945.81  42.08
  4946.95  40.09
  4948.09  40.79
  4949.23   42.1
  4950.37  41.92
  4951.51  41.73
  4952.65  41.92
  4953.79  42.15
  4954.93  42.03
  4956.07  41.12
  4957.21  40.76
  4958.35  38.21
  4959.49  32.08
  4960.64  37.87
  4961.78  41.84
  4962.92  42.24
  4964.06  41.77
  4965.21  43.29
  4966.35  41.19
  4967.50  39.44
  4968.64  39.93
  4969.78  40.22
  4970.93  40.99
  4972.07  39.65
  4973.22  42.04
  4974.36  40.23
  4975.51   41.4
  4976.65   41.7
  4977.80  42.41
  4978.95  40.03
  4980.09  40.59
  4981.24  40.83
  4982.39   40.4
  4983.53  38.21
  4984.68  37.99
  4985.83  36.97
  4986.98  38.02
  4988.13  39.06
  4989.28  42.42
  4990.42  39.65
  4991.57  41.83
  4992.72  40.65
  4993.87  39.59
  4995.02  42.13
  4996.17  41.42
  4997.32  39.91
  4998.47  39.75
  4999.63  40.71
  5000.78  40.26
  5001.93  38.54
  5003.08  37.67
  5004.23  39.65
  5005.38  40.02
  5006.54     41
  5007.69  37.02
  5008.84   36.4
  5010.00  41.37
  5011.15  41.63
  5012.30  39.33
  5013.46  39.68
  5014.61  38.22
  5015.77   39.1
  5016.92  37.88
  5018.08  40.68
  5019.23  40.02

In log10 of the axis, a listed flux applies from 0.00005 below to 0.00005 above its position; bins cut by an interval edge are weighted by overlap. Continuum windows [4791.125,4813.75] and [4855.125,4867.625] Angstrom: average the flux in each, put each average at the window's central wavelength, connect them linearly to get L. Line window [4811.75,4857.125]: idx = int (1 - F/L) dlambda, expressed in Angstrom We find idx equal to -4.2 Angstrom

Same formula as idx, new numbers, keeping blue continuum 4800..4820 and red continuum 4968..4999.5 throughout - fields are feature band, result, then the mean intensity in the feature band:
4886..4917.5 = -0.1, 40.9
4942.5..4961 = 0.0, 40.4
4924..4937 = 0.0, 40.5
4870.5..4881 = 0.4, 39.3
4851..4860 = 0.3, 39.7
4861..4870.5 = 1.7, 33.5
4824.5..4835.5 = 0.1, 40.8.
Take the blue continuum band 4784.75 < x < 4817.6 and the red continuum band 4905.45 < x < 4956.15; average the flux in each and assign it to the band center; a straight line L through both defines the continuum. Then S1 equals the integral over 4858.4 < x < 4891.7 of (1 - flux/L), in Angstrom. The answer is 2.5 Angstrom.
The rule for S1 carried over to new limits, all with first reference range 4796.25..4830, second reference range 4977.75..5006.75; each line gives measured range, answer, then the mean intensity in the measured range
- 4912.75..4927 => 0.4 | 39.4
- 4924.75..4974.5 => -0.3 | 40.5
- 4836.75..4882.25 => 2.6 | 38.6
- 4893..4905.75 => -0.2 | 41.4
